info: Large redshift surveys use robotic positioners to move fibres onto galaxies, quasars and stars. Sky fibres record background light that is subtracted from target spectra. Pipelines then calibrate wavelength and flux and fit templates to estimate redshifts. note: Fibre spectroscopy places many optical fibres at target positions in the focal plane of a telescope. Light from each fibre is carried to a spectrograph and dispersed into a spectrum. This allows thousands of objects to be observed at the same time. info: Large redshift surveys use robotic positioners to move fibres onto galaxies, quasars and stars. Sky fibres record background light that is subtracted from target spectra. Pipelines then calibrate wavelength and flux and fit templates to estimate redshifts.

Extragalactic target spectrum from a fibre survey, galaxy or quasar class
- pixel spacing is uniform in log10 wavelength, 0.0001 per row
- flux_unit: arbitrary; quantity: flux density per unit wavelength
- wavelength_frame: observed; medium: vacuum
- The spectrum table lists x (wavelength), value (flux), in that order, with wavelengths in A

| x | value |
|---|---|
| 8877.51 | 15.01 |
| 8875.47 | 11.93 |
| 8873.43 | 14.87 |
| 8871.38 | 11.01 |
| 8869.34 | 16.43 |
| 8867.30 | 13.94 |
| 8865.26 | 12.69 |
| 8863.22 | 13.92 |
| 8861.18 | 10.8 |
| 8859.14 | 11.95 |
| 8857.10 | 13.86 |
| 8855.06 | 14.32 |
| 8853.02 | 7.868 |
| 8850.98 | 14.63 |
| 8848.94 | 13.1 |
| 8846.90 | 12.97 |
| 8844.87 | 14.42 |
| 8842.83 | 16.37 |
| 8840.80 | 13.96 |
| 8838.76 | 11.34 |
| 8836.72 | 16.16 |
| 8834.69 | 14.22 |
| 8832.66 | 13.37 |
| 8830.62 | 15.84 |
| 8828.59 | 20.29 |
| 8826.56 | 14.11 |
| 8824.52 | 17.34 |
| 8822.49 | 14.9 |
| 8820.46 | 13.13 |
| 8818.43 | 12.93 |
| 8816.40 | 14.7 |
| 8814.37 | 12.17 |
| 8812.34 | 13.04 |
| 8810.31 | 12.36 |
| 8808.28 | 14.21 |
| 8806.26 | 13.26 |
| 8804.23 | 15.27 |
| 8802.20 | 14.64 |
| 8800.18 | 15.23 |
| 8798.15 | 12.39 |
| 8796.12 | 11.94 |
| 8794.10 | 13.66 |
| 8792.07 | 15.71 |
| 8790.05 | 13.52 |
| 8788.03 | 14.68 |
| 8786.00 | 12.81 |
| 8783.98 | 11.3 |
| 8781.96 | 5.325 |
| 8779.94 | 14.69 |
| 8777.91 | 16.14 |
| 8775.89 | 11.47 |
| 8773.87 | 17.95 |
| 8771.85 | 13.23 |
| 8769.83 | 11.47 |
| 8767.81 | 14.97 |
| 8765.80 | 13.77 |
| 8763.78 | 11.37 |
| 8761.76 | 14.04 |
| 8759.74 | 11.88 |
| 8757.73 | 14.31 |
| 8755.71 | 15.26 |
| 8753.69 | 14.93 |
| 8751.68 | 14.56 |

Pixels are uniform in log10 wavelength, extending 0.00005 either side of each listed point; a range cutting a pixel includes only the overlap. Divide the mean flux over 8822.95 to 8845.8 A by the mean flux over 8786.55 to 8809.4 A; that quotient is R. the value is 1.09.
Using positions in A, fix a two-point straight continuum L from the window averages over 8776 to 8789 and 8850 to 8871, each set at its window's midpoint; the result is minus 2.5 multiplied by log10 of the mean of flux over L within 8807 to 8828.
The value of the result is -0.11 mag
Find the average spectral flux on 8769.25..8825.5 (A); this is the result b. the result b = 13.6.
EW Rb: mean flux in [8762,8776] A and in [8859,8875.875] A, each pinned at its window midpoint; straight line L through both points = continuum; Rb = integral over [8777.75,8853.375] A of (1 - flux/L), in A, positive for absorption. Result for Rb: -2.33 A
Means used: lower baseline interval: 13.6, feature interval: 13.8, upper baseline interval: 13.2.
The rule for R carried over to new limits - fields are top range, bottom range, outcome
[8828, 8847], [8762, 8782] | 1.11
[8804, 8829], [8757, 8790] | 1.09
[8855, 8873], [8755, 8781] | 0.95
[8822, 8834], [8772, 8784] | 1.23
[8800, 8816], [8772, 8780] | 0.92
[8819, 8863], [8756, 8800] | 1.06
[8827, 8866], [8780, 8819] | 1.05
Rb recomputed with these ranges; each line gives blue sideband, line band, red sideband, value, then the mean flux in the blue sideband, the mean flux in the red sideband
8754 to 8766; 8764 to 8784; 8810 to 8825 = 0.7 A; 13.5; 13.8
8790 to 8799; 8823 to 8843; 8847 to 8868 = -3.5 A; 13.5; 12.7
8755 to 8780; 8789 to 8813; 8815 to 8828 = 0.9 A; 13.8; 14.6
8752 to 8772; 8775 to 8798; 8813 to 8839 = 1.9 A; 13.6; 14.7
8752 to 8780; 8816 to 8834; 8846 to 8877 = -2.5 A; 14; 13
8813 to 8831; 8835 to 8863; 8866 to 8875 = 2.2 A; 15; 13.9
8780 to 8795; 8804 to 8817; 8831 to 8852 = -0.2 A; 12.6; 14.1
